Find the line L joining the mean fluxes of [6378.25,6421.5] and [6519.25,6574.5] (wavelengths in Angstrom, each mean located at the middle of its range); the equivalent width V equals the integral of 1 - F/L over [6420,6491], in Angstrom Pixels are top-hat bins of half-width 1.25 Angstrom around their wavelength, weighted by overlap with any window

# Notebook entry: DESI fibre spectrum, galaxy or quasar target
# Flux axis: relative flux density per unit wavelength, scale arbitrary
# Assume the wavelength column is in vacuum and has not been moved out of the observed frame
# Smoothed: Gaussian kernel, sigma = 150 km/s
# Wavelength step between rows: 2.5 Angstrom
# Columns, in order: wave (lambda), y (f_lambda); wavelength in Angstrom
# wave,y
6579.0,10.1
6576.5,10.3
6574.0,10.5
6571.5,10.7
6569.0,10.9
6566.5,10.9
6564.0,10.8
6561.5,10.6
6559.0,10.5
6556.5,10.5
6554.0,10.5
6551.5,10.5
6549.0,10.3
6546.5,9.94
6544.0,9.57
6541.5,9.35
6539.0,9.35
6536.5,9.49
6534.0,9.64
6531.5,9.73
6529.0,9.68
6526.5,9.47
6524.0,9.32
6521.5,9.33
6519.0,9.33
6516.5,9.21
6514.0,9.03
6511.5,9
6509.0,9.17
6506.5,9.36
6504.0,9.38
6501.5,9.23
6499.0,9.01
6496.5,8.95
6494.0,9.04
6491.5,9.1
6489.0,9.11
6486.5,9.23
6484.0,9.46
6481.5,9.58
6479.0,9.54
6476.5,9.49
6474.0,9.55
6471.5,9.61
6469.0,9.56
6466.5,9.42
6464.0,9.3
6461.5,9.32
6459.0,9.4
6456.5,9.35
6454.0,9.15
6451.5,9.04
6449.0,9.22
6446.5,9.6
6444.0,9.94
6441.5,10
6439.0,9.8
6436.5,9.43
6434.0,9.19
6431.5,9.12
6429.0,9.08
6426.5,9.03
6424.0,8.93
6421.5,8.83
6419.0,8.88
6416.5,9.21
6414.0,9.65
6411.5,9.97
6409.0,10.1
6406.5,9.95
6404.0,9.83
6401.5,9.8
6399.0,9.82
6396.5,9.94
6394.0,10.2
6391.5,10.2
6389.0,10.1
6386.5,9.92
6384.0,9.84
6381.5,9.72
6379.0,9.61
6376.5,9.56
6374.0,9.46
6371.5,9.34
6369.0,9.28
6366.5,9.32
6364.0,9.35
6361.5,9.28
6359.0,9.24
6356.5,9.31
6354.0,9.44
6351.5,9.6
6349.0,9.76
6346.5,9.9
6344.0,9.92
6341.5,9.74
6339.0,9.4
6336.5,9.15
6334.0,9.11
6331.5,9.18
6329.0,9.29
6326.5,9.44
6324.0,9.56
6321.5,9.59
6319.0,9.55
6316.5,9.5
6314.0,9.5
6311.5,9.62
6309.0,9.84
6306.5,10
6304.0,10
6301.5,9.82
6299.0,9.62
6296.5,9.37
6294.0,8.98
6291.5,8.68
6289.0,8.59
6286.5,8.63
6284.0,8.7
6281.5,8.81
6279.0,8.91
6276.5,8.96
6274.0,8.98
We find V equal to 3.7 Angstrom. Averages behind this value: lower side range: 9.78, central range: 9.36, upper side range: 10.1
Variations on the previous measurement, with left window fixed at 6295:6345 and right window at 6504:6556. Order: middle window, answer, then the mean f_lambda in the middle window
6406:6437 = 0.79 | 9.32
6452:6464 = 0.35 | 9.29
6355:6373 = 0.47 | 9.31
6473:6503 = 0.93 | 9.27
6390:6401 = -0.53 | 10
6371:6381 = 0.04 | 9.52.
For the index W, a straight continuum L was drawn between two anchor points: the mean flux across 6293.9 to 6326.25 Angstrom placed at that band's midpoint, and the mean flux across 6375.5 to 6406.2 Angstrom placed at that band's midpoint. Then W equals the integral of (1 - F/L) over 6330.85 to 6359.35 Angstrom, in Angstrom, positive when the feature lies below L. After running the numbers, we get 0.72 Angstrom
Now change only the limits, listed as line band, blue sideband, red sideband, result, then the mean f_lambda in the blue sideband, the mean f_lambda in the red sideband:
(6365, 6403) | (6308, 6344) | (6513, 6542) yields -1.1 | 9.48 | 9.42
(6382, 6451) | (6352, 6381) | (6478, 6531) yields -1.9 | 9.4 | 9.27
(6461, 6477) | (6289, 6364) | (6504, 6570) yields 0.4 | 9.48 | 9.81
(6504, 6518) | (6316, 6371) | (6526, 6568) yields 1.1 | 9.45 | 10.1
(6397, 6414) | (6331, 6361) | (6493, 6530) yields -0.9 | 9.48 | 9.23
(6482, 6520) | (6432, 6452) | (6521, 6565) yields 2.3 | 9.53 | 9.93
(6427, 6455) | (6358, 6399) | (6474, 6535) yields 0.2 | 9.66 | 9.31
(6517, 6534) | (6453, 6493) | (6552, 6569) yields 1.1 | 9.38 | 10.6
